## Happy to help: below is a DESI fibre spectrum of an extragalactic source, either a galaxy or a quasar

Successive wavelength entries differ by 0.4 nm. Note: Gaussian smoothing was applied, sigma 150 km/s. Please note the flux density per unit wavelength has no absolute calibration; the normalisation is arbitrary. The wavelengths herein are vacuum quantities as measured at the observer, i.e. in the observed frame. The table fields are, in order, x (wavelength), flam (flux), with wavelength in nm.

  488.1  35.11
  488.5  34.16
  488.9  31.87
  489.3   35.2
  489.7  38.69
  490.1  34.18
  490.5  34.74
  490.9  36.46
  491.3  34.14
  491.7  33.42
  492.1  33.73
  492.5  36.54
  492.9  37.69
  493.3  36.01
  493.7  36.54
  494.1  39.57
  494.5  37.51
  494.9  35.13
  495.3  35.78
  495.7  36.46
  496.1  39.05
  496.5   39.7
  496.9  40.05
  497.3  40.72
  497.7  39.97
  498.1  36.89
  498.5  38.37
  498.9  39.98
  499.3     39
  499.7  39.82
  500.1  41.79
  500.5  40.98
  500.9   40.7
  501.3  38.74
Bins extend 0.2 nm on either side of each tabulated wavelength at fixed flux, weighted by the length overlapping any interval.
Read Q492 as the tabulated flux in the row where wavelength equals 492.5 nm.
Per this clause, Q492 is 36.54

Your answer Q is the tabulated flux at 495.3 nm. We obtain 35.78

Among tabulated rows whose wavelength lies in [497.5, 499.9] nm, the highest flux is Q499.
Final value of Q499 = 39.98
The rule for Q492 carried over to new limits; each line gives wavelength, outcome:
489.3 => 35.2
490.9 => 36.46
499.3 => 39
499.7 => 39.82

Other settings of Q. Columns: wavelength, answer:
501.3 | 38.74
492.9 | 37.69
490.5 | 34.74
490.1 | 34.18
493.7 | 36.54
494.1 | 39.57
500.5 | 40.98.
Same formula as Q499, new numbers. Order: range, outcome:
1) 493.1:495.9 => 39.57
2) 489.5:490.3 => 38.69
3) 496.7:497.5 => 40.72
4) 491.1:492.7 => 36.54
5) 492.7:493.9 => 37.69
